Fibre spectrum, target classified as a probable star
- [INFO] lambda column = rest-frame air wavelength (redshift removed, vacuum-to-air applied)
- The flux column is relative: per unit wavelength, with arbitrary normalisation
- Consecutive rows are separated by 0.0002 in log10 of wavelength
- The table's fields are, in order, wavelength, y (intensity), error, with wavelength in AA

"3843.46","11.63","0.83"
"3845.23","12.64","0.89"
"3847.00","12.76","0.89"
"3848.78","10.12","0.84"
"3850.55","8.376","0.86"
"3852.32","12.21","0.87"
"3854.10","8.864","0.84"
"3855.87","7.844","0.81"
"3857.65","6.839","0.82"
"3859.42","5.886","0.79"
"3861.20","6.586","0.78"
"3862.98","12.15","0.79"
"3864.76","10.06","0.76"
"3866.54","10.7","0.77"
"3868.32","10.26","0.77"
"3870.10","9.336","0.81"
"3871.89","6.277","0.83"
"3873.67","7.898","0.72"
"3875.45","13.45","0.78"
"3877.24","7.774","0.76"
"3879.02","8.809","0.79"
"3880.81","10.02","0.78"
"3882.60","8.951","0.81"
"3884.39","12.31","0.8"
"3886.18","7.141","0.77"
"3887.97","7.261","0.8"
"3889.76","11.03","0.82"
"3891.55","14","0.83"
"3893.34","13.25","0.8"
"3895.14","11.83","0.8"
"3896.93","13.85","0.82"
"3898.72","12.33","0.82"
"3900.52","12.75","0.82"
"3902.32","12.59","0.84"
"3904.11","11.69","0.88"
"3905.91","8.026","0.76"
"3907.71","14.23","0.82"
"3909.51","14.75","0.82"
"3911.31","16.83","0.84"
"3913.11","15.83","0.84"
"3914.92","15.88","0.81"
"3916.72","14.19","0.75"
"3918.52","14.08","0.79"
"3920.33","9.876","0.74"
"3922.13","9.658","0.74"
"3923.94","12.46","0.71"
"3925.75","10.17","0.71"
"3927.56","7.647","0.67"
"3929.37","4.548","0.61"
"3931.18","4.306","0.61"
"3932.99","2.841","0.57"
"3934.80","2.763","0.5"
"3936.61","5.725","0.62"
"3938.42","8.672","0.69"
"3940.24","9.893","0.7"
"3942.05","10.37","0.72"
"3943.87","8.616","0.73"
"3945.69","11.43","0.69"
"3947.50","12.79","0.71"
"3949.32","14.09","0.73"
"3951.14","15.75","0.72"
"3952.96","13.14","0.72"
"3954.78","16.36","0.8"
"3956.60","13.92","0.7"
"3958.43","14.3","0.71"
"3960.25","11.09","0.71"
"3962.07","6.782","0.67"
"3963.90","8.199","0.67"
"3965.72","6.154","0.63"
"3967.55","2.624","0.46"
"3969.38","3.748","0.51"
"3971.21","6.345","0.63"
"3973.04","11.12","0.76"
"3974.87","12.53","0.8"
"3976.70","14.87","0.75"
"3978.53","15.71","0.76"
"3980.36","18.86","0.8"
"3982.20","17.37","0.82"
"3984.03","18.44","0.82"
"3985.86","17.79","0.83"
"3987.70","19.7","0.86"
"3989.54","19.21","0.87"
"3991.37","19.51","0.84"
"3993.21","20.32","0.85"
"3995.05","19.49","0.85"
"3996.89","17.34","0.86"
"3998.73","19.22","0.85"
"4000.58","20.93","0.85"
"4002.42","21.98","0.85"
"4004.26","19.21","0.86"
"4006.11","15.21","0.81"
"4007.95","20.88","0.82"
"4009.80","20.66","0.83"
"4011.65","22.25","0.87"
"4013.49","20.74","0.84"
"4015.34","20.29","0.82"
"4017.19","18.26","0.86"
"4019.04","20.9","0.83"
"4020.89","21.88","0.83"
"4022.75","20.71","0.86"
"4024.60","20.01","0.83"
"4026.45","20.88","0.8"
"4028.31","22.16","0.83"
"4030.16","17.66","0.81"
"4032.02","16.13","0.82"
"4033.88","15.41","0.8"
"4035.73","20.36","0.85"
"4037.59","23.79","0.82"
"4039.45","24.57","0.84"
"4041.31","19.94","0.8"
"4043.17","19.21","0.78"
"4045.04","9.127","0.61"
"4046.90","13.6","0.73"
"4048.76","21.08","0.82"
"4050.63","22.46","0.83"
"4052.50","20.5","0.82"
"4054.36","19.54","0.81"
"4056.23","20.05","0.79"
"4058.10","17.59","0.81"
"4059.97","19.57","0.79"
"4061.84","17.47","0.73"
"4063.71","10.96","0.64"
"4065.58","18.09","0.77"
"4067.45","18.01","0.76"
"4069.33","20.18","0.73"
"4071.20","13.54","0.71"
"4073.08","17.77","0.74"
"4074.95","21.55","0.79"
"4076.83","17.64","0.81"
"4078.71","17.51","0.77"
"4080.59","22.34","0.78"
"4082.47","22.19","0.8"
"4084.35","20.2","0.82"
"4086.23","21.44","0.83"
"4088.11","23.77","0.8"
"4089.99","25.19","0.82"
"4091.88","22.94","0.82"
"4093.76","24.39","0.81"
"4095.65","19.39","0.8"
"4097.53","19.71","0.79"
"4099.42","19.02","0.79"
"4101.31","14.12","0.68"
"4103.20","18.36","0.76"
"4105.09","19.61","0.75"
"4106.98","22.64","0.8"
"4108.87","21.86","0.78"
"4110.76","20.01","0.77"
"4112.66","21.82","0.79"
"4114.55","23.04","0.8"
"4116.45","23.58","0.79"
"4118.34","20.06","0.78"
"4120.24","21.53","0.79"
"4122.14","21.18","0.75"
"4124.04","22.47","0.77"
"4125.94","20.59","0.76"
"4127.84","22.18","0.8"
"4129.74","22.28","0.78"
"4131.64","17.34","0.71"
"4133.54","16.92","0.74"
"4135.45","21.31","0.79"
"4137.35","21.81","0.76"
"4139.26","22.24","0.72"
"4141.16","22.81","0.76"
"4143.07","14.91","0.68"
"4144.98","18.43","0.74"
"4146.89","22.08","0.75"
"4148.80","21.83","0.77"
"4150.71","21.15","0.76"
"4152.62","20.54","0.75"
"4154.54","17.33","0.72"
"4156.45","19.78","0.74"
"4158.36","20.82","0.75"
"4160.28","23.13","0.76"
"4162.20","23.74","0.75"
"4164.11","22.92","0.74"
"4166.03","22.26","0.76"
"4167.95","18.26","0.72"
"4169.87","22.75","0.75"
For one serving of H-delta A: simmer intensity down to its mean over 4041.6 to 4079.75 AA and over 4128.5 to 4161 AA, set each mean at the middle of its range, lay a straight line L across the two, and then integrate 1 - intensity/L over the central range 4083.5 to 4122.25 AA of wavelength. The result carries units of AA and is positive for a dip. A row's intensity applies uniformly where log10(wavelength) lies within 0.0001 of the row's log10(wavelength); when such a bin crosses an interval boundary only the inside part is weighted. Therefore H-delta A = -4.3 AA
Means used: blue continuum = 17.8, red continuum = 20.3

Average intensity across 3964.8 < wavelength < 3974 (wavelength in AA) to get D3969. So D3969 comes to 6.03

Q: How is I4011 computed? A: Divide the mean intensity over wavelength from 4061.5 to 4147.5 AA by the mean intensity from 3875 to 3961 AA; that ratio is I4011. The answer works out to 1.82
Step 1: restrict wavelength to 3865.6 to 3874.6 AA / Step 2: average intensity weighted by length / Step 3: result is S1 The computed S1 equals 8.92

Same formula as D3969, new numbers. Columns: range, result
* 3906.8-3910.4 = 14.5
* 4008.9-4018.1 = 20.4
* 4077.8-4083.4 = 20.7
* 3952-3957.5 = 14.5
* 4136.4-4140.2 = 22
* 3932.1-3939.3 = 5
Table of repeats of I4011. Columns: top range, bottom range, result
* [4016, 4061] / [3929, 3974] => 2.13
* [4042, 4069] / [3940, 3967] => 1.55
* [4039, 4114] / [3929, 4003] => 1.53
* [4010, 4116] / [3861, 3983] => 1.83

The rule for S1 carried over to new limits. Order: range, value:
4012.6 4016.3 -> 20.5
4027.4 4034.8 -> 17.8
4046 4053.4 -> 19.4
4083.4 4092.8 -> 22.7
